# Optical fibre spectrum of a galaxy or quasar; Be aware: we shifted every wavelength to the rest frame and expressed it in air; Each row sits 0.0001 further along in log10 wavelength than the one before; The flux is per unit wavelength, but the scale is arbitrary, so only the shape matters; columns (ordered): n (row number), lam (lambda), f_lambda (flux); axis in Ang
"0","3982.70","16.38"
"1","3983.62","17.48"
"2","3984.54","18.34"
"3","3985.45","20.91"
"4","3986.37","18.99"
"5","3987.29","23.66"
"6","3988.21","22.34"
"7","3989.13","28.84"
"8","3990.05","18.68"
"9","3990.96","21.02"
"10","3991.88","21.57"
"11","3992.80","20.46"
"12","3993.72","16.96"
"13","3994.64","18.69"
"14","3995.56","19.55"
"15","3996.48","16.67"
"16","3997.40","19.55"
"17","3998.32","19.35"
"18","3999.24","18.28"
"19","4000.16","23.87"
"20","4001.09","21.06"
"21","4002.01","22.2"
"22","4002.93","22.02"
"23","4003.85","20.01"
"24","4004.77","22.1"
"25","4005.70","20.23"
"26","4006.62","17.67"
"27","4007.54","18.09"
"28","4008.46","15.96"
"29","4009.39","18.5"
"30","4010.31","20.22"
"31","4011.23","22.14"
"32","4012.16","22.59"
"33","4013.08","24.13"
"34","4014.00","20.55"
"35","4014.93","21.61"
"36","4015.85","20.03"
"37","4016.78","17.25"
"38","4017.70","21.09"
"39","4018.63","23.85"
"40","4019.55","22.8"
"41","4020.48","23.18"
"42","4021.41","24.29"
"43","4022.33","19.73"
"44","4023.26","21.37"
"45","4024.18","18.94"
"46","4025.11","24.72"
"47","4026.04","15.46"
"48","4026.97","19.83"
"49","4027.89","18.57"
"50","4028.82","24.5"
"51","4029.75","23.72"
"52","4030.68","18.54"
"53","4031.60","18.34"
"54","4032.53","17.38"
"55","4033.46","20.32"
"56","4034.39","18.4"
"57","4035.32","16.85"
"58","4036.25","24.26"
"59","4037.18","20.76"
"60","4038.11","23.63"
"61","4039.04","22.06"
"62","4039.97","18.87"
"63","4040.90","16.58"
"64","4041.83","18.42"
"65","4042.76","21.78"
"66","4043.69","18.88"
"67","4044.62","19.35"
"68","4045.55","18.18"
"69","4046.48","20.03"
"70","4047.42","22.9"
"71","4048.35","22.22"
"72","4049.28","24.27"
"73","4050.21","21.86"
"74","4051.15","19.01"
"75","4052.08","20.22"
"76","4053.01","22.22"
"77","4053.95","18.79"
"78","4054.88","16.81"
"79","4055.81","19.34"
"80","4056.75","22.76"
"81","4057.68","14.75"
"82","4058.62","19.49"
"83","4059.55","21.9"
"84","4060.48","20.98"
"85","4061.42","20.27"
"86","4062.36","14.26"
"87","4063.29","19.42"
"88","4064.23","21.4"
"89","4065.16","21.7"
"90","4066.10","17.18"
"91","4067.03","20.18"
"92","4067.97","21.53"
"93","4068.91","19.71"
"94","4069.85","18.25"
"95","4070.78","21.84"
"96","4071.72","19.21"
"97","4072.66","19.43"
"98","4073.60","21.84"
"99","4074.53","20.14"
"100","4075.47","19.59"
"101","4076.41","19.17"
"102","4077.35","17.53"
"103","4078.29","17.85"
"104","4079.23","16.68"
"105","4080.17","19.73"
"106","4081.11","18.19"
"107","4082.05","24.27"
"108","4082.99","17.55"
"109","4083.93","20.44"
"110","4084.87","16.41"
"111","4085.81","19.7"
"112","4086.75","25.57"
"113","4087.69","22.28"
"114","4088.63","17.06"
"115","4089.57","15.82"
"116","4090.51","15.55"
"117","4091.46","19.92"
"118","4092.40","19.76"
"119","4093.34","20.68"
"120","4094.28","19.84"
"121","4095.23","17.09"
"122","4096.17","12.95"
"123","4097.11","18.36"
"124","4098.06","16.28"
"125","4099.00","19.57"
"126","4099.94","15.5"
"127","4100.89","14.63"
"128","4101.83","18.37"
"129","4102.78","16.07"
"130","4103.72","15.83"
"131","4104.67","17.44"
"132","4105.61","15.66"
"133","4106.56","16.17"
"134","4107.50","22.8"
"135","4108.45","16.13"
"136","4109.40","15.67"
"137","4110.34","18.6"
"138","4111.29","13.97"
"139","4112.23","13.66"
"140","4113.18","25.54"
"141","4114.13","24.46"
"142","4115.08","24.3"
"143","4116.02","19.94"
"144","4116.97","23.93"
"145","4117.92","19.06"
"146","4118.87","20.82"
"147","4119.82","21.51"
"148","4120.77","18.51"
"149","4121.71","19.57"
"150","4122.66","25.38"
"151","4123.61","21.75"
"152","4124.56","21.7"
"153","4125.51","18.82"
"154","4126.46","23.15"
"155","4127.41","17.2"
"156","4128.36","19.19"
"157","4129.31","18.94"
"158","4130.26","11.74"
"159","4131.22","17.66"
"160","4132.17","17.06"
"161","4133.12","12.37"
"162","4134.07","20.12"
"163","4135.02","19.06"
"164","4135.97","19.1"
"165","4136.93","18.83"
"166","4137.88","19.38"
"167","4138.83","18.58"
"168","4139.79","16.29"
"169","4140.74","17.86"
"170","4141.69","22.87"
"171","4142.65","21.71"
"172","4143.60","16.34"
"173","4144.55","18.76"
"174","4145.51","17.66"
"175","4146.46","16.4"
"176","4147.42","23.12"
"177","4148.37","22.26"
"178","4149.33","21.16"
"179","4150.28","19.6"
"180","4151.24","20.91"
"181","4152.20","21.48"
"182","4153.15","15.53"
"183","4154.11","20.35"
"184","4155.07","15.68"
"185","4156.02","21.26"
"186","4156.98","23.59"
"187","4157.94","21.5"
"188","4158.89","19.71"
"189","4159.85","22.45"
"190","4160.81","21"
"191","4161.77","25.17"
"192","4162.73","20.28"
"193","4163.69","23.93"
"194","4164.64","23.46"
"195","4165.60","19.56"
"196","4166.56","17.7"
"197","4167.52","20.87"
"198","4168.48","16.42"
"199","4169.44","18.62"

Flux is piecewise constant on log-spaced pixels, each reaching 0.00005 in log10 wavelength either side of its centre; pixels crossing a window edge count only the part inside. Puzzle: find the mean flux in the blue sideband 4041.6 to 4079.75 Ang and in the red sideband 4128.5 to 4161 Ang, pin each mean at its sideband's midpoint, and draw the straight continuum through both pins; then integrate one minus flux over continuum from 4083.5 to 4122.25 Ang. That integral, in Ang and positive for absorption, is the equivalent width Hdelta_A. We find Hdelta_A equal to 1.5 Ang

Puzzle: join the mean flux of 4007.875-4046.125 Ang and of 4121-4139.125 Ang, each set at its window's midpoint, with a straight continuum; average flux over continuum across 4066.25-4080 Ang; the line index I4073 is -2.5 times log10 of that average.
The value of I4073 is 0.017 mag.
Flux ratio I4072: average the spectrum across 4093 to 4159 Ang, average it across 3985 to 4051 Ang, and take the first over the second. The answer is 0.9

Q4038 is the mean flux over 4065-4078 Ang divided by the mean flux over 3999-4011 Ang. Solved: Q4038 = 1.0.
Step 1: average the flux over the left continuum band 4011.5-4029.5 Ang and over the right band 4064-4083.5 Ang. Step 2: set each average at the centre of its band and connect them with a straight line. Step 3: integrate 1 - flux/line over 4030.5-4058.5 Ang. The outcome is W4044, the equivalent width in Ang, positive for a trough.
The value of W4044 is 0.9 Ang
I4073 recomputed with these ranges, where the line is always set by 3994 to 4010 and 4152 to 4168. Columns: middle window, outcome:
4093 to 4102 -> 0.18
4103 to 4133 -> 0.07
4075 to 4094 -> 0.06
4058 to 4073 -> 0.02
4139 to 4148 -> 0.09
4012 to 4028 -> -0.07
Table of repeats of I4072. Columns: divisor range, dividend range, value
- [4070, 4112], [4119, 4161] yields 1.06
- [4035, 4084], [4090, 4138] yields 0.94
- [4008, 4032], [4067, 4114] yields 0.89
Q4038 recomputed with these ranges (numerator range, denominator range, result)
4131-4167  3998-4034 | 0.96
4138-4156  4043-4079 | 0.97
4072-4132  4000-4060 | 0.92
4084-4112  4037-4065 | 0.88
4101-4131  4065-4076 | 0.96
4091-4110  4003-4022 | 0.84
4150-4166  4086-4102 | 1.15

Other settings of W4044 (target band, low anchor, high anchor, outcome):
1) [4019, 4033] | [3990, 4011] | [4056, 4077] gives -0.73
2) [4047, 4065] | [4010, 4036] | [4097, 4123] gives -0.13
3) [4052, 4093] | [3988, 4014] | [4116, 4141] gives 0.53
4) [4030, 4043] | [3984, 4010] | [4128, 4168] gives 0.17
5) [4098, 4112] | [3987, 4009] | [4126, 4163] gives 2.01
